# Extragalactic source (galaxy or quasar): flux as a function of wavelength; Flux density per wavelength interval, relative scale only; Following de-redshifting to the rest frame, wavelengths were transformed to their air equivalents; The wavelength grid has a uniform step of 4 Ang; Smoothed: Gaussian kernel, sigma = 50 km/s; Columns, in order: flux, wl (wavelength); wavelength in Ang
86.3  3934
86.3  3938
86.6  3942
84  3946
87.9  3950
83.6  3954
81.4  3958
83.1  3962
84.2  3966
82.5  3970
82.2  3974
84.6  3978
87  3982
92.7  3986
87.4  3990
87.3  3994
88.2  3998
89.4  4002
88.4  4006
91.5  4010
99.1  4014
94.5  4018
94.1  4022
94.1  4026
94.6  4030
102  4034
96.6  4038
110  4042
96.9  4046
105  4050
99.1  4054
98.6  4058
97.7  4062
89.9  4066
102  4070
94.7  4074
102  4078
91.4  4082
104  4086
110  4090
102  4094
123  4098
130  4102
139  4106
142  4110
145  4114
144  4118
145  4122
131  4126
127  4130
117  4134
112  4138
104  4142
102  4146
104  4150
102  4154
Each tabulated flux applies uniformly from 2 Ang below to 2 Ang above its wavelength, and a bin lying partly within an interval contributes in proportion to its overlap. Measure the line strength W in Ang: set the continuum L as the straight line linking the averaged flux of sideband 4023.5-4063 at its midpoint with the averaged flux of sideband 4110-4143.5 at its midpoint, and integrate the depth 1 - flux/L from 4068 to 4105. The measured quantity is 2.48 Ang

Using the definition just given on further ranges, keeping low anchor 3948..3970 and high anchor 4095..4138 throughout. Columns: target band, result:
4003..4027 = 1.8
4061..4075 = 2.6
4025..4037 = 1.0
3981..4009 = 1.8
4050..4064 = 1.8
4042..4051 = 0.7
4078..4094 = 2.8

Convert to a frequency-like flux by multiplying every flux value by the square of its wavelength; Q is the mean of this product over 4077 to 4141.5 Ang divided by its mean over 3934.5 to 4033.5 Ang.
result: 1.48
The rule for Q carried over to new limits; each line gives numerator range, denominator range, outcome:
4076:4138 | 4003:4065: 1.31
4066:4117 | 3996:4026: 1.30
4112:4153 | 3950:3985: 1.58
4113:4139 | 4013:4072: 1.40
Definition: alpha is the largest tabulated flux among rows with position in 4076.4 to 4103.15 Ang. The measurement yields 130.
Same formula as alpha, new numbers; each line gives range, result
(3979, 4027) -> 99.1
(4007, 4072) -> 110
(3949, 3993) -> 92.7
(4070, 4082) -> 102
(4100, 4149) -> 145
